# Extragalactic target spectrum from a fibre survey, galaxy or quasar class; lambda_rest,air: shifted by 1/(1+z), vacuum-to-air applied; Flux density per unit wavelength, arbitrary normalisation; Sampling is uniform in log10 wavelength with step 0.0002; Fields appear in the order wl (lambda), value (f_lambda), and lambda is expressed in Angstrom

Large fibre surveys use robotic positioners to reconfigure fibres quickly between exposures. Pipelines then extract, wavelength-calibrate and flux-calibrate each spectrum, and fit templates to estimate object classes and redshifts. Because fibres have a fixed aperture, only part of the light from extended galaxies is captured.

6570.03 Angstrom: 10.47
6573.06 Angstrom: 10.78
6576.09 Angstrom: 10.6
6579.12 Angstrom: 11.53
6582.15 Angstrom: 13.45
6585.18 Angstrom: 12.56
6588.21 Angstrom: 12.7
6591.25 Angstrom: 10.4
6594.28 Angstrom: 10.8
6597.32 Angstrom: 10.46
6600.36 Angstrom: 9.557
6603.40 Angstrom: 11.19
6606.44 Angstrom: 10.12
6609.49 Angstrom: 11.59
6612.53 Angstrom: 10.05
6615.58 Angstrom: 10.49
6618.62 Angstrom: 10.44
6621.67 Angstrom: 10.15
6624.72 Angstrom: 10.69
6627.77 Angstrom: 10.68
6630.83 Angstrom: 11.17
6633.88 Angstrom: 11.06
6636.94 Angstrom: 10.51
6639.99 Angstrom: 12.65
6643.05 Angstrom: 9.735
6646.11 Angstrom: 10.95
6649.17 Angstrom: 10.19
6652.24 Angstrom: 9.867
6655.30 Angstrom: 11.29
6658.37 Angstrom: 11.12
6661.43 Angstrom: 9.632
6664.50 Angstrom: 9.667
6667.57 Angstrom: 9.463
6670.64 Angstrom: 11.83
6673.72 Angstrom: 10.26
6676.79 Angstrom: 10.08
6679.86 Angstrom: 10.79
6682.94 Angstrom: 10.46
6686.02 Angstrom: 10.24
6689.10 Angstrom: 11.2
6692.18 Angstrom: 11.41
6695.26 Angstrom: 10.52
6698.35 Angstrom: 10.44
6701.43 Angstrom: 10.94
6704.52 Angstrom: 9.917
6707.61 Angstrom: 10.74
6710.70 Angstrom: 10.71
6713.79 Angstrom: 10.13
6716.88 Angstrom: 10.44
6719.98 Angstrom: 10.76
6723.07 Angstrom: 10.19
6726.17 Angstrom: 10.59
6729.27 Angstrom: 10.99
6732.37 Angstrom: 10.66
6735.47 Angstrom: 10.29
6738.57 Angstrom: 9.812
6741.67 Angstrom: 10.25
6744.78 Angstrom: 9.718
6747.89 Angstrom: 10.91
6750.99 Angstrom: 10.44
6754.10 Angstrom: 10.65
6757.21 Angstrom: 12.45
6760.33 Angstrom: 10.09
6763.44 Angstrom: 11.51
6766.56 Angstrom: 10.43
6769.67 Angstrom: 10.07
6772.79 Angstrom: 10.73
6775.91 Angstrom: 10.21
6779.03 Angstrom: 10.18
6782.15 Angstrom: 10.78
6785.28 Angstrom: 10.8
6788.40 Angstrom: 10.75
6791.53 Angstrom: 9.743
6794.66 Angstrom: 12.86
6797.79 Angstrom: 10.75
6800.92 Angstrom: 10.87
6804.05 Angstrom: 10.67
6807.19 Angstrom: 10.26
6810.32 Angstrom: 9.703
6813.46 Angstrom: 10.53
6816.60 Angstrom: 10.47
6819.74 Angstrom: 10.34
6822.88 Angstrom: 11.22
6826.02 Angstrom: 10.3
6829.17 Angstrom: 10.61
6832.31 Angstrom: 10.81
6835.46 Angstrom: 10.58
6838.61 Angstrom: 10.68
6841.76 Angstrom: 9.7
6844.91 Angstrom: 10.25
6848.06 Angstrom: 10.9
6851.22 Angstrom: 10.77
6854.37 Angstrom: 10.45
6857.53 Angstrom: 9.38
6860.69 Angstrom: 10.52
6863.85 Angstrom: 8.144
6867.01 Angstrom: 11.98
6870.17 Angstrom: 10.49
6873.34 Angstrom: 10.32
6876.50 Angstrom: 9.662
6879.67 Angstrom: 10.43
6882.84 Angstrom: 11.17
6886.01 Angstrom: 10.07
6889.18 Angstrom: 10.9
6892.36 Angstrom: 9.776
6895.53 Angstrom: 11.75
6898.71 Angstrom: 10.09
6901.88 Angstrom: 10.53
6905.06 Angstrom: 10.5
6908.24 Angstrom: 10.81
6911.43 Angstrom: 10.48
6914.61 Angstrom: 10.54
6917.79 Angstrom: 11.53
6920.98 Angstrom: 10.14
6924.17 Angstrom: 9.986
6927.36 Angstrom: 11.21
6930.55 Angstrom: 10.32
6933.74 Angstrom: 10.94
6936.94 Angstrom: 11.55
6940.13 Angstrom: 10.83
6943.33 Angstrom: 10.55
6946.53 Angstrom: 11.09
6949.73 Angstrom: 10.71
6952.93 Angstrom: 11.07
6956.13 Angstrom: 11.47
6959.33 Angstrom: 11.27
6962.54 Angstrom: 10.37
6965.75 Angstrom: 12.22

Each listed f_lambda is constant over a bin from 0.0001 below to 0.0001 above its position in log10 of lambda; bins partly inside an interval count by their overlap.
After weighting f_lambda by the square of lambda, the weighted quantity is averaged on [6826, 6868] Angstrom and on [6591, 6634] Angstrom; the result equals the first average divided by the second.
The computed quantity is 1.0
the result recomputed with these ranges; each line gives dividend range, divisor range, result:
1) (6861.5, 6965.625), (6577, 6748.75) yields 1.08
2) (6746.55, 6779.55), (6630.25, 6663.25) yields 1.03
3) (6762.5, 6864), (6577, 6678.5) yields 1.03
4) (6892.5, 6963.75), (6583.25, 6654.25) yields 1.09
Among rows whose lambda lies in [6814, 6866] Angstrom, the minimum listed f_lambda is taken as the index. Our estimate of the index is 8.144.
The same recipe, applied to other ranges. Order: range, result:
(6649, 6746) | 9.463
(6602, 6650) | 9.735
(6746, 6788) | 10.07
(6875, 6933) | 9.662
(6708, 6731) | 10.13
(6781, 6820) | 9.703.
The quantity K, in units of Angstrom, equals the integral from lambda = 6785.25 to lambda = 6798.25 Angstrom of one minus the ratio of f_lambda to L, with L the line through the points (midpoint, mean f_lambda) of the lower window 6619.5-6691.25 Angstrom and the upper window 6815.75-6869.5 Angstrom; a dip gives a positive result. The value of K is -0.69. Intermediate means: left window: 10.6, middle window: 11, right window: 10.4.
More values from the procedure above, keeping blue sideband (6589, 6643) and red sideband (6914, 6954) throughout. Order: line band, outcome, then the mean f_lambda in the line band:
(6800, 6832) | 0.8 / 10.5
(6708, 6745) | 1.1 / 10.4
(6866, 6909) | 0.8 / 10.6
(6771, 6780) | 0.3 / 10.4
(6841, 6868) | 1.4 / 10.2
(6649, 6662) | 0.3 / 10.5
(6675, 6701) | 0.2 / 10.7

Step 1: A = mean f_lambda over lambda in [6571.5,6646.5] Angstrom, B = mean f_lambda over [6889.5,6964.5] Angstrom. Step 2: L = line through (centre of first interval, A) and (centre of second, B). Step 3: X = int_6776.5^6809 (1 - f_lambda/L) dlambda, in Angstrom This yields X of 0.3 Angstrom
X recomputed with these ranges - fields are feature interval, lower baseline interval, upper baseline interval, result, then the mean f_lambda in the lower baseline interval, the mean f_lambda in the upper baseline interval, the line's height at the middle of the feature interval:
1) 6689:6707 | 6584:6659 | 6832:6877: -0.1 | 10.8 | 10.3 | 10.6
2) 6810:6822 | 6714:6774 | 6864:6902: 0.2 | 10.6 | 10.5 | 10.5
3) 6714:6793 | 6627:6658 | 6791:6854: 1.2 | 10.8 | 10.6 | 10.7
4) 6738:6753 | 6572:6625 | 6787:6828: 0.7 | 11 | 10.6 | 10.7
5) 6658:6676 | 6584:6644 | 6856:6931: 0.8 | 10.9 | 10.5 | 10.8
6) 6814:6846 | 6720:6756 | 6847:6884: -0.4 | 10.4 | 10.3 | 10.4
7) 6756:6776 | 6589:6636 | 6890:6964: -0.2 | 10.6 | 10.8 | 10.7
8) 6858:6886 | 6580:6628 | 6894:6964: 1.4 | 11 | 10.8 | 10.8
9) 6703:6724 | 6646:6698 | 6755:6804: 0.4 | 10.5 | 10.8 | 10.6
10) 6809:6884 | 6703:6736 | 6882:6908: 1.3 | 10.5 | 10.6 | 10.6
